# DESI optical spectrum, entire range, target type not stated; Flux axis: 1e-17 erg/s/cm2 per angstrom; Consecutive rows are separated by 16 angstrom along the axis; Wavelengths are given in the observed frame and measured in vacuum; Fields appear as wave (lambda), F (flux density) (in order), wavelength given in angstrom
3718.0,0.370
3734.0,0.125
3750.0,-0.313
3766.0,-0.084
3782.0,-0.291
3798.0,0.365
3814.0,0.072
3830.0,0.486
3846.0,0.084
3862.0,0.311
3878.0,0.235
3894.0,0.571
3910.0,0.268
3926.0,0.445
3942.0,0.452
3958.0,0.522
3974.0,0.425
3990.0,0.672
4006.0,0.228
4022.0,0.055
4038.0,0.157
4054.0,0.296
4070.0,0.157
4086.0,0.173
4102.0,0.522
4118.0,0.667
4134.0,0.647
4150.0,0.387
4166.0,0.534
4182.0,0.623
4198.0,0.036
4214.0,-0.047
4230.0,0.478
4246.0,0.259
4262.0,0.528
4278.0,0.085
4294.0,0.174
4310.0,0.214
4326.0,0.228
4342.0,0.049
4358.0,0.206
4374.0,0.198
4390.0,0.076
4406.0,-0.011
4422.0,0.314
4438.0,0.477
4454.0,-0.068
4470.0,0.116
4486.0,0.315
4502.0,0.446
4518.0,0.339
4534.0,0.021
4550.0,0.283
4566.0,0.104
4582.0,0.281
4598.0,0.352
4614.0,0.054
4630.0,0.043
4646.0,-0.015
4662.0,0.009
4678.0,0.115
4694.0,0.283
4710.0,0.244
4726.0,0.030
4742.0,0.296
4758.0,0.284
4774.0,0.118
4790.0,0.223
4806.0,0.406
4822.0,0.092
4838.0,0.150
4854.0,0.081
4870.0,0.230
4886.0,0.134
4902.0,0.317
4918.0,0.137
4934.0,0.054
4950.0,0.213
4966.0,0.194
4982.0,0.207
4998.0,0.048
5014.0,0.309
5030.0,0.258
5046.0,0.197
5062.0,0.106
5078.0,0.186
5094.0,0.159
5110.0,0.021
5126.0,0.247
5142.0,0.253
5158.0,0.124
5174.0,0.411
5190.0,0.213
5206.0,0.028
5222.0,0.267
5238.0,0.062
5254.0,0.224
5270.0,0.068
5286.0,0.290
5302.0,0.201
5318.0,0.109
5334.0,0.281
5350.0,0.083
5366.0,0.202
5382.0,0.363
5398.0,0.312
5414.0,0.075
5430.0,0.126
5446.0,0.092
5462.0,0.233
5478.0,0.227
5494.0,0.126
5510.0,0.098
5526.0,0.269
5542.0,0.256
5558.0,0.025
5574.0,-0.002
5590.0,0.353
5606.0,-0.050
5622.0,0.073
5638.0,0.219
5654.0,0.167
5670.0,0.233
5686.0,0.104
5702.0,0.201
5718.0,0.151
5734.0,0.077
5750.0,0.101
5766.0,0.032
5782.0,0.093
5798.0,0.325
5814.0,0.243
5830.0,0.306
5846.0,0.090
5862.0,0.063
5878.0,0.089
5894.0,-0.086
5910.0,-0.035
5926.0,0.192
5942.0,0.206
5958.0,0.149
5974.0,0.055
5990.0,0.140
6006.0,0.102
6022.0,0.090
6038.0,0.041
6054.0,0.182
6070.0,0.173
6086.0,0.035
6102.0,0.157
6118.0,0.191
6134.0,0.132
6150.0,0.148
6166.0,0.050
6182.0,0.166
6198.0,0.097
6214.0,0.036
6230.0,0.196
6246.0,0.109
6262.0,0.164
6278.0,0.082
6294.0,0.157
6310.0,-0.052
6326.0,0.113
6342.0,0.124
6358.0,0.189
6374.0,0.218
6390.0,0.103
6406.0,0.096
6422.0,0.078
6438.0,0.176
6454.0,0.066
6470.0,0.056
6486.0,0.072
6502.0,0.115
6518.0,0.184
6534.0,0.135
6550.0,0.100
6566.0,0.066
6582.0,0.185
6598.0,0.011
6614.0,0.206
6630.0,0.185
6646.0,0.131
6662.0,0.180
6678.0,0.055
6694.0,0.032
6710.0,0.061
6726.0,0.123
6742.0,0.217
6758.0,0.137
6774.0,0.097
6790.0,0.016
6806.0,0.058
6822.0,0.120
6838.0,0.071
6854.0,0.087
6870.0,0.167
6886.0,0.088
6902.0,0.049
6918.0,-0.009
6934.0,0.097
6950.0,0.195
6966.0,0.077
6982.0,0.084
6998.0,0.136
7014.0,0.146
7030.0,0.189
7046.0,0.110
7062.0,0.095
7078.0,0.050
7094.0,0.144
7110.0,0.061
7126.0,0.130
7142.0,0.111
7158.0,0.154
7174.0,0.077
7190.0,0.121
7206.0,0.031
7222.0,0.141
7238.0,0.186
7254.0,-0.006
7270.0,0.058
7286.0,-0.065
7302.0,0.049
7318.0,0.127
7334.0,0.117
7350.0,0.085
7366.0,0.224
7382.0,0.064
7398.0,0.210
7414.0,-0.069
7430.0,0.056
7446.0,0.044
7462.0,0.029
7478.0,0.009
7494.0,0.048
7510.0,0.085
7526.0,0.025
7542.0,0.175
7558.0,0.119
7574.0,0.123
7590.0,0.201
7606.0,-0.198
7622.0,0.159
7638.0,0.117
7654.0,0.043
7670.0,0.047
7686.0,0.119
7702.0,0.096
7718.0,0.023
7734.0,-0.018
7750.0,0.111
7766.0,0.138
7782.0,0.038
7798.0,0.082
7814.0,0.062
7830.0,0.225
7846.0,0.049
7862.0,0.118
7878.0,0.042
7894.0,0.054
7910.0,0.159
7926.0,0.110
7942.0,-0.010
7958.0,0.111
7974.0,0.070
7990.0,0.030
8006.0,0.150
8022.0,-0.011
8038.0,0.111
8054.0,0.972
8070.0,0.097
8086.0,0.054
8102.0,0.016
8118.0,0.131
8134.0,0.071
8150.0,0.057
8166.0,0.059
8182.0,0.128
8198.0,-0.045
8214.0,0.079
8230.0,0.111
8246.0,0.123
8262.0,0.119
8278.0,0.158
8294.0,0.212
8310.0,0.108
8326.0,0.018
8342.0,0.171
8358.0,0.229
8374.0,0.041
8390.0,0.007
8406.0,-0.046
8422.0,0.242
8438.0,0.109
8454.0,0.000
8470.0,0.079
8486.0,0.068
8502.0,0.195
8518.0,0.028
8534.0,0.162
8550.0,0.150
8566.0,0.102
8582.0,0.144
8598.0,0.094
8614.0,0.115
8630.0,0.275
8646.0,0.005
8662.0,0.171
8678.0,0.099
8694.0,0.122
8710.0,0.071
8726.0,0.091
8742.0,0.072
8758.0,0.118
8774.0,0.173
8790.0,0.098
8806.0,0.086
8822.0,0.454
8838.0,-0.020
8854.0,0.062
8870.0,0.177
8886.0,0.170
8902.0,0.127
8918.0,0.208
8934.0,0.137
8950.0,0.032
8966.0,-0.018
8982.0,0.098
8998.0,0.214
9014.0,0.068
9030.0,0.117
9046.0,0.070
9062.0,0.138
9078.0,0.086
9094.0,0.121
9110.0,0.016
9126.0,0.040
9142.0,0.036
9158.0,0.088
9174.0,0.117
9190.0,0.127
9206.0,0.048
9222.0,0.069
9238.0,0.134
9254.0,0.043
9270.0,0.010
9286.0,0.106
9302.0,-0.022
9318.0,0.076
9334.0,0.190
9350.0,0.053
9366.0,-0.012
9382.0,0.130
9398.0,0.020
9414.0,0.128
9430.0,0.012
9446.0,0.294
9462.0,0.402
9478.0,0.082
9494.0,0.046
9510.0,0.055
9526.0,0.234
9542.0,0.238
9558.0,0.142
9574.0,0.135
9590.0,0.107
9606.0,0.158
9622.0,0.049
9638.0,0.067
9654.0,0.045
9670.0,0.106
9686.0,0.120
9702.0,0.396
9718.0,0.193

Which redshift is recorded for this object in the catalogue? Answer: 1.161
